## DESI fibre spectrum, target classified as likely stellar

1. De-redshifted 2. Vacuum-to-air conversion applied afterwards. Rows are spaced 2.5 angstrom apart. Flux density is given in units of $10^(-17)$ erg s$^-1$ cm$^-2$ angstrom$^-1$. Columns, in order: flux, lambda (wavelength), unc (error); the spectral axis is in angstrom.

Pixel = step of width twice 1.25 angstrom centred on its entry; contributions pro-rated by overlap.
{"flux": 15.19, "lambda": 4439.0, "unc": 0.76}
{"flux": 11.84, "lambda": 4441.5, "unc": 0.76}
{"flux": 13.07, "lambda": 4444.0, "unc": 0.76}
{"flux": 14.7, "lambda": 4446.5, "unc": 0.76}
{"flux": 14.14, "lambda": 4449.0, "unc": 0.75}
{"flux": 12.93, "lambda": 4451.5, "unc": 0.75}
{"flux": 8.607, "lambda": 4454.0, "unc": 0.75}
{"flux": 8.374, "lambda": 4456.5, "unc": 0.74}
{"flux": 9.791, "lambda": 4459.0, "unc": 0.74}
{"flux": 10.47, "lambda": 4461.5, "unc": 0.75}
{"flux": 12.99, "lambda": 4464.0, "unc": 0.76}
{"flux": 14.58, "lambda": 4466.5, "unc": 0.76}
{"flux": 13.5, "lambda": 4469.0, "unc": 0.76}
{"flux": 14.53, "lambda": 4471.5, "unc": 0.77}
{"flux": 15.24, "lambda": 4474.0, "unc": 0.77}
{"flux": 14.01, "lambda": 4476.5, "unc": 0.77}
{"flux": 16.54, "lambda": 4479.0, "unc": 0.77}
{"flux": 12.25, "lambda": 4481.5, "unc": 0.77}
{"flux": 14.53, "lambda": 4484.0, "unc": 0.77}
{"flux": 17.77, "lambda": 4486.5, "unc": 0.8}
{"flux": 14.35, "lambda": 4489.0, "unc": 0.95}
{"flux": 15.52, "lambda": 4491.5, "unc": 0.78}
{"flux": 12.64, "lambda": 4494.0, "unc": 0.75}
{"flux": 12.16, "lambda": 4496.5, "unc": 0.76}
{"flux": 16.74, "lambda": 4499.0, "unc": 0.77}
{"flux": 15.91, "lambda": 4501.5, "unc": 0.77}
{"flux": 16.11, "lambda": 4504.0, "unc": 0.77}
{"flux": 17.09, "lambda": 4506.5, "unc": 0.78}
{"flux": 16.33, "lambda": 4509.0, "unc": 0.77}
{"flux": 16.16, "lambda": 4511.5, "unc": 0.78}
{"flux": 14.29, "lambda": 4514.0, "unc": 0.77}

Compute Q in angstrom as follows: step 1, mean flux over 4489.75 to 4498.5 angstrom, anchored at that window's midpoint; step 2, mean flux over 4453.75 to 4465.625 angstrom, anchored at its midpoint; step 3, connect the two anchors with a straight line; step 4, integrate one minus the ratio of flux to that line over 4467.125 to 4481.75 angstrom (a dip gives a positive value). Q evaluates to -3.37 angstrom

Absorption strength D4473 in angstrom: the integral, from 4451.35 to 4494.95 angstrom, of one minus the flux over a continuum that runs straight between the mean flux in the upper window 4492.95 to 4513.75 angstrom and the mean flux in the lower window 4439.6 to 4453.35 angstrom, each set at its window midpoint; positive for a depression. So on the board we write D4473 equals 3.1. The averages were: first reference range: 13.2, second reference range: 15.4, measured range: 13.3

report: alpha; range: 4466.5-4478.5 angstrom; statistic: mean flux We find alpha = 14.5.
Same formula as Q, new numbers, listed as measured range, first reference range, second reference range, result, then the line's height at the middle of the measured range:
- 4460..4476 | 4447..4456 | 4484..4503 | -0.5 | 13.1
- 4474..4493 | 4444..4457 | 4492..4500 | -2.2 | 13.4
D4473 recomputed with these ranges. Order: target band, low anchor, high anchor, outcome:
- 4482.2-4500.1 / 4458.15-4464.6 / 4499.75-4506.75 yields -0.01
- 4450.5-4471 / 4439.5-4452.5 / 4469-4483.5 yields 3.60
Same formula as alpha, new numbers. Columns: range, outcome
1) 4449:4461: 10.4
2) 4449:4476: 12.2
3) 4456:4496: 13.6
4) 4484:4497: 14.6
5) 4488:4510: 15.2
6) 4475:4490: 14.9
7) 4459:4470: 12.5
